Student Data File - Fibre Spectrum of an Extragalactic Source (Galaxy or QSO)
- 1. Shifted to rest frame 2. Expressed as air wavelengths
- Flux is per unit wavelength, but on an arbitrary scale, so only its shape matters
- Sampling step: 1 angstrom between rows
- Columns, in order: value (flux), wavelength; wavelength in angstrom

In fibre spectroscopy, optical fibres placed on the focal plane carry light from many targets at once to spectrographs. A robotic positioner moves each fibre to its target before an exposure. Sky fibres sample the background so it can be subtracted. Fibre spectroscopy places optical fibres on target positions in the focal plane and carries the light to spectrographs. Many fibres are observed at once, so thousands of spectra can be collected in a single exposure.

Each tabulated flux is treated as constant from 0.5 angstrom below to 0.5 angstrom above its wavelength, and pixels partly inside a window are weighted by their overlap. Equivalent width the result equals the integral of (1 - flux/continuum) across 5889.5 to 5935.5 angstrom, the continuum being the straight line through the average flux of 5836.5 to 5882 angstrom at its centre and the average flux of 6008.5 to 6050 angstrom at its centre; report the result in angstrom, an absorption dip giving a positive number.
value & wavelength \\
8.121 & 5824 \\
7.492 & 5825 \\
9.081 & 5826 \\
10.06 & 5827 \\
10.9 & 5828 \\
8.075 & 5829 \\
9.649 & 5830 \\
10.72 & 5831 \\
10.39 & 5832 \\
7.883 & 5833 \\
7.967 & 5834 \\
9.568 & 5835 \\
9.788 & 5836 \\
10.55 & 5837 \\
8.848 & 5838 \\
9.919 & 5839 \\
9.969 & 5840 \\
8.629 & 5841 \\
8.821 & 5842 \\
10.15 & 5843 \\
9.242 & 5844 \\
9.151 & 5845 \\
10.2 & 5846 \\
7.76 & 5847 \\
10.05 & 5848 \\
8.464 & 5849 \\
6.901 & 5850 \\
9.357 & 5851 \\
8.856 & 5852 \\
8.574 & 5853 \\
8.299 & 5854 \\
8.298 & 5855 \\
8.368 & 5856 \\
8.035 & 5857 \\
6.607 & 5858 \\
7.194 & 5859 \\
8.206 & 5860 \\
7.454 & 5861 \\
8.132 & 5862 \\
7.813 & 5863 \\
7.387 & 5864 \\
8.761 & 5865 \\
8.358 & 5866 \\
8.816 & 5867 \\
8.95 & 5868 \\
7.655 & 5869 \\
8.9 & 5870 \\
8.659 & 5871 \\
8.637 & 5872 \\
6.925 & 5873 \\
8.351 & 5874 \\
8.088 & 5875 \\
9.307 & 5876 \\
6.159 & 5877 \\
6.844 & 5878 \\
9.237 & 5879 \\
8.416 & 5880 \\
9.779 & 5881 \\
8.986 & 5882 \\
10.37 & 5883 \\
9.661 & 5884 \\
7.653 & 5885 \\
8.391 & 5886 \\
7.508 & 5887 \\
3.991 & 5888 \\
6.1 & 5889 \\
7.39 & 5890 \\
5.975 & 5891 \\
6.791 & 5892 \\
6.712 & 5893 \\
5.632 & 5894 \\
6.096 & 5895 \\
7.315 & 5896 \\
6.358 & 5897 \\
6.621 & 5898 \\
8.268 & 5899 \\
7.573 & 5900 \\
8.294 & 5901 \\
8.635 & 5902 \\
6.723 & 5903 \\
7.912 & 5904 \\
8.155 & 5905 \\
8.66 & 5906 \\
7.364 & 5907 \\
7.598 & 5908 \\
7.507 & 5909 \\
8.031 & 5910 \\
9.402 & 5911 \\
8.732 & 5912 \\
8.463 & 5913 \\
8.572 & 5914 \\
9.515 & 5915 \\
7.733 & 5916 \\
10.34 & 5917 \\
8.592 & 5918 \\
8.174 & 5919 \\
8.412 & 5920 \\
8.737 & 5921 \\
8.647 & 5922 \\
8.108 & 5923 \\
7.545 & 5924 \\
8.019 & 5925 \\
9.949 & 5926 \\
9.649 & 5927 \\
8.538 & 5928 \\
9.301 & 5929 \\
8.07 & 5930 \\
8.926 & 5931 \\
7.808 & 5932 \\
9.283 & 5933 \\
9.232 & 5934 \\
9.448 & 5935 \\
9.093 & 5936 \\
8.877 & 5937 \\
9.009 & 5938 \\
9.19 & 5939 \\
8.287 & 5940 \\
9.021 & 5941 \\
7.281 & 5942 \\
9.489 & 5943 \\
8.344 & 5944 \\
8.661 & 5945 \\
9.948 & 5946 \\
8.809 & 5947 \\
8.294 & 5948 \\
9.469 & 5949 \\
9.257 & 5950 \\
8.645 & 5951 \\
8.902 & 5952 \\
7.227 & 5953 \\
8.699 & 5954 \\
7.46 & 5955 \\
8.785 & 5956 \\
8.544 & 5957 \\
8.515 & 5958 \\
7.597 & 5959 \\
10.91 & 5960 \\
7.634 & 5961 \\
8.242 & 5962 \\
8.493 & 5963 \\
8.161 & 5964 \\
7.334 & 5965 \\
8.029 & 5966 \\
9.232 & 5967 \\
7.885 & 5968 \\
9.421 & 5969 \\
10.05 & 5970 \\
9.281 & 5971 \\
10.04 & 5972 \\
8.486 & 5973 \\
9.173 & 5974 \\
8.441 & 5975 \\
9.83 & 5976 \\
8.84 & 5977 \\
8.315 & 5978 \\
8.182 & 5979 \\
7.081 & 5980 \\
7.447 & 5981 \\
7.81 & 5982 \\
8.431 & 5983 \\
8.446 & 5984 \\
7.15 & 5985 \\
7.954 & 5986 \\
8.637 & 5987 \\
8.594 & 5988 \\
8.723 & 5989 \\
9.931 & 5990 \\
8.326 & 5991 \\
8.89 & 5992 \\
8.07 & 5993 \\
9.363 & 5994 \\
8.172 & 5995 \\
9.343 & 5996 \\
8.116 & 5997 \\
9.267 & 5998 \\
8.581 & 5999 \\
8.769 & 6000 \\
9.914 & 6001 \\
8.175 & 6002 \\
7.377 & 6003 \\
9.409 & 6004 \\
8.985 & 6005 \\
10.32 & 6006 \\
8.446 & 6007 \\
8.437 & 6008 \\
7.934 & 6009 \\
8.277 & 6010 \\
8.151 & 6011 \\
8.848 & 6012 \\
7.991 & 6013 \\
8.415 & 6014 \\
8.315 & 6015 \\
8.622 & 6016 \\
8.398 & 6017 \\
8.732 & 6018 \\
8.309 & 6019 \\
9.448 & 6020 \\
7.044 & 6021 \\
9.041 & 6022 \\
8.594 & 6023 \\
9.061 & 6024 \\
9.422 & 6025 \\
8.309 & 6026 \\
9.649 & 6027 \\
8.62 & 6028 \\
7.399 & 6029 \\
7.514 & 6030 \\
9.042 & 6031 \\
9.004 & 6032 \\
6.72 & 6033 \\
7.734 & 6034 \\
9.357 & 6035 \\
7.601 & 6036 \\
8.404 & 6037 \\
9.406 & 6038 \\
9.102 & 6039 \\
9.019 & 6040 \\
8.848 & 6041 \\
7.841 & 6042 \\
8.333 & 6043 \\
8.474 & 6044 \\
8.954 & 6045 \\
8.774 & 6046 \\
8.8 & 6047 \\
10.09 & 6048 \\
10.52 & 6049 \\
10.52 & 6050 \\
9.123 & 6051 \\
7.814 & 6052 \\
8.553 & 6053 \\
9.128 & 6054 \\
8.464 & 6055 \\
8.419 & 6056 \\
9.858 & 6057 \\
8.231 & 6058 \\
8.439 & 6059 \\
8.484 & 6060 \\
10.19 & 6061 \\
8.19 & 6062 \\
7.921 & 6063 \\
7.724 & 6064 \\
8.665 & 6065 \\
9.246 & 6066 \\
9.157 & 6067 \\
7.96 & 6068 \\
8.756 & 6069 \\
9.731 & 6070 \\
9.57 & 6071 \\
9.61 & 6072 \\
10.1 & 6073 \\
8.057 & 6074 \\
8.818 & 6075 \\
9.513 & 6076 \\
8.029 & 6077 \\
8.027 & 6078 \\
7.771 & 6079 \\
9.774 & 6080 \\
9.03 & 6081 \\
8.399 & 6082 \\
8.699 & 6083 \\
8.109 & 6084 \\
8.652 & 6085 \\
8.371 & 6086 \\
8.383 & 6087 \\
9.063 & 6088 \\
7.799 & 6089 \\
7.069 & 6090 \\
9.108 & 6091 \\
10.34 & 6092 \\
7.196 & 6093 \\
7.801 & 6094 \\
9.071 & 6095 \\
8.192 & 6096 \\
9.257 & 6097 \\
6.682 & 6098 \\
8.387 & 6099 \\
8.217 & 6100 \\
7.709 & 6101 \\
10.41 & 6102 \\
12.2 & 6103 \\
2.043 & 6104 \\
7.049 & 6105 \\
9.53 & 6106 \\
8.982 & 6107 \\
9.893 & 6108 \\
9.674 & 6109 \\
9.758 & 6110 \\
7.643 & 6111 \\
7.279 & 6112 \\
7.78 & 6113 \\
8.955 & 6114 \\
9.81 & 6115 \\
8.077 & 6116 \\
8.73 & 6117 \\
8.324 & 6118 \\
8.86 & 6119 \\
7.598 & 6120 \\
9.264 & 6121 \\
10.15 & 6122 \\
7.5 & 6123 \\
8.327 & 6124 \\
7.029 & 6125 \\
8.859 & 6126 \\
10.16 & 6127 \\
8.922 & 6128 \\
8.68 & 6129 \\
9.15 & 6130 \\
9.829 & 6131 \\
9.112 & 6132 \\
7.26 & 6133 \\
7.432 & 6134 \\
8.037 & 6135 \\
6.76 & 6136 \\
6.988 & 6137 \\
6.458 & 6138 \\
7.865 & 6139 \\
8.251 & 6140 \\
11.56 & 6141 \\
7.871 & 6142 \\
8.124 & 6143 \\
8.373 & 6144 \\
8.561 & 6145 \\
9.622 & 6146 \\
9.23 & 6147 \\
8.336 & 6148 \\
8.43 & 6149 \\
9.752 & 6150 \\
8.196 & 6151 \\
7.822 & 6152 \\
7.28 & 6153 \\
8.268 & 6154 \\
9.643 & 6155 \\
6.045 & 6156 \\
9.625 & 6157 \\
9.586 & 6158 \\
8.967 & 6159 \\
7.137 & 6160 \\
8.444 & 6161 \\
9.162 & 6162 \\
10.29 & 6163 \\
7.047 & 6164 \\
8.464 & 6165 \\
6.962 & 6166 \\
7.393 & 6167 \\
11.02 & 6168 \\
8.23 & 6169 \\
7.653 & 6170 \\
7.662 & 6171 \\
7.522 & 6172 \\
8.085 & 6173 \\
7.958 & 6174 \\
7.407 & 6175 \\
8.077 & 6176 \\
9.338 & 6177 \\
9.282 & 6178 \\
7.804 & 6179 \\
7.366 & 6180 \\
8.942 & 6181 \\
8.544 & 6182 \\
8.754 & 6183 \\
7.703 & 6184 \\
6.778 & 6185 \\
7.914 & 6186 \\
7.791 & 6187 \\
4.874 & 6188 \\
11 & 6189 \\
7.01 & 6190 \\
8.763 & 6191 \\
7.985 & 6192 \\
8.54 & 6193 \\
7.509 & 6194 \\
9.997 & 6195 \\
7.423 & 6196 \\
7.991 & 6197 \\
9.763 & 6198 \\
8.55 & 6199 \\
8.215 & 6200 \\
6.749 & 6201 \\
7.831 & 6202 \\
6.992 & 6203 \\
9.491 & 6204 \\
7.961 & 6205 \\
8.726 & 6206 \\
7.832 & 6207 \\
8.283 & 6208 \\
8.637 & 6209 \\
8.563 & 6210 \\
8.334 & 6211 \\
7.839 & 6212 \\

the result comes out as 2.4 angstrom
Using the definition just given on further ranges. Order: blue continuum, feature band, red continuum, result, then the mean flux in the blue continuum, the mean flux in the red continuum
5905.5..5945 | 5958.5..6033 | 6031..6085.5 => 1.1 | 8.64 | 8.77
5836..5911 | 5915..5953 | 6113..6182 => -2.7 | 8.12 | 8.42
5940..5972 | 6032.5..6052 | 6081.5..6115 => -0.6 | 8.65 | 8.44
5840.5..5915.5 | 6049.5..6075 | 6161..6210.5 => -2.3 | 8.06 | 8.2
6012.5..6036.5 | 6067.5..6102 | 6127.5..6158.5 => -0.7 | 8.43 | 8.42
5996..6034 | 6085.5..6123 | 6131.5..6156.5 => -0.8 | 8.56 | 8.21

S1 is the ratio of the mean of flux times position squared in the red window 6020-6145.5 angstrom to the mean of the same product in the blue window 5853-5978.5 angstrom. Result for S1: 1.1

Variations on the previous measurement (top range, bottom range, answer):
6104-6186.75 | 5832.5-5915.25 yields 1.12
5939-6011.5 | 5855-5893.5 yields 1.13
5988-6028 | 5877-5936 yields 1.11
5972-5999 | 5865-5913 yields 1.12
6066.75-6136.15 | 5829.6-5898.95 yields 1.12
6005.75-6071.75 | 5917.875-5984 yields 1.03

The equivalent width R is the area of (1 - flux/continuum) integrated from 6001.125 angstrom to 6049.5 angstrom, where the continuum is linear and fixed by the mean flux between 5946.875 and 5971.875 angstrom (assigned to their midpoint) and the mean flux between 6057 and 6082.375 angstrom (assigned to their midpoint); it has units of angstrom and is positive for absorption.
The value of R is 0.6 angstrom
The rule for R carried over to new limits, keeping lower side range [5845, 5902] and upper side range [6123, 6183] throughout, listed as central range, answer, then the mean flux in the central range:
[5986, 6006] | -1.6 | 8.79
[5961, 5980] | -1.4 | 8.67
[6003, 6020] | -0.9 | 8.59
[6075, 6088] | -0.5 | 8.59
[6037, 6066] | -2.3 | 8.85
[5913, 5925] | -0.8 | 8.55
